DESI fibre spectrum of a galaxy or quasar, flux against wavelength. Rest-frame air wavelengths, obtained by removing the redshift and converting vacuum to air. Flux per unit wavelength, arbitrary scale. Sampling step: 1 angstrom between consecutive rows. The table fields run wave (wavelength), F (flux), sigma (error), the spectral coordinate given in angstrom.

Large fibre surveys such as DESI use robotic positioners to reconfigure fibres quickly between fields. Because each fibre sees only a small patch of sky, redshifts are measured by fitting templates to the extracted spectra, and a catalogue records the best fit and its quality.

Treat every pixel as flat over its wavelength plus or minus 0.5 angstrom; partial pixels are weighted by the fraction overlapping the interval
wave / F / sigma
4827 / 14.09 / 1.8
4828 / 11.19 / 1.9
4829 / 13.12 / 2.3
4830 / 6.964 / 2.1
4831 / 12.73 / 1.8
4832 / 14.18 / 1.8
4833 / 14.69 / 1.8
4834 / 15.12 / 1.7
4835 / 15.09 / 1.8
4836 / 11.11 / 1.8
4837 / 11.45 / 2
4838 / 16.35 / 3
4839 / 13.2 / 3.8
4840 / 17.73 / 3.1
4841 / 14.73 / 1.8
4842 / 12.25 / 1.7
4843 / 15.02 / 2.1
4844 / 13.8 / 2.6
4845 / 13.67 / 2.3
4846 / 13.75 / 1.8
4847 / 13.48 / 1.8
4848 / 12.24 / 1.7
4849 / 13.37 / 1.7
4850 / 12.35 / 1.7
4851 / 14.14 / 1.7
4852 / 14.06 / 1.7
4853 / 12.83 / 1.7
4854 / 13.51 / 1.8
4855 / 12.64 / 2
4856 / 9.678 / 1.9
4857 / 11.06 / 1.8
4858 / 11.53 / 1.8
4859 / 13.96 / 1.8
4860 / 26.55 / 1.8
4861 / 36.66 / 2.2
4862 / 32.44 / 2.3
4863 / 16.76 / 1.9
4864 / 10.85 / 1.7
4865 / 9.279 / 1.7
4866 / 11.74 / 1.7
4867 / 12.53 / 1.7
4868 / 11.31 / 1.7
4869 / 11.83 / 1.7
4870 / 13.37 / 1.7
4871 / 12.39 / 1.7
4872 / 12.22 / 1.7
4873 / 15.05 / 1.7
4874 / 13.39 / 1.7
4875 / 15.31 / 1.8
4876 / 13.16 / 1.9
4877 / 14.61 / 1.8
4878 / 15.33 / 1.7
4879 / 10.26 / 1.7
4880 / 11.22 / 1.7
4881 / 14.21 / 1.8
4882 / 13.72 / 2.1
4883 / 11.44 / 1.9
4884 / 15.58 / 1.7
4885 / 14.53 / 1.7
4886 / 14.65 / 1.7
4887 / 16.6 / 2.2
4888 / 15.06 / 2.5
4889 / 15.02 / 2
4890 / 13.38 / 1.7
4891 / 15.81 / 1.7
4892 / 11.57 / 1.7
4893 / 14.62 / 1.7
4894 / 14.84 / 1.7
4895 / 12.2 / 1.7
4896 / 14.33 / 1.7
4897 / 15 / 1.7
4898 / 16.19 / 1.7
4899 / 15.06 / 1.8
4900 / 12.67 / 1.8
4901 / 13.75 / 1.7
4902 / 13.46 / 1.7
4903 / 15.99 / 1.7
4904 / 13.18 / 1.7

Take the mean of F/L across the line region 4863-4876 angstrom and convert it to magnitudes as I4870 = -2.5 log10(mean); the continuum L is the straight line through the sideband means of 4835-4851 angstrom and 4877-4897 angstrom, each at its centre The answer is 0.10 mag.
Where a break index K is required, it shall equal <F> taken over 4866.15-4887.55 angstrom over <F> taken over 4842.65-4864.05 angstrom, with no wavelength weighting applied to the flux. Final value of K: 0.85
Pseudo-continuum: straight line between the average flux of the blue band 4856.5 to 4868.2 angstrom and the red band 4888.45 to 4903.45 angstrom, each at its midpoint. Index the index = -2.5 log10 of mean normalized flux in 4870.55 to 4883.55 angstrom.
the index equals 0.20 mag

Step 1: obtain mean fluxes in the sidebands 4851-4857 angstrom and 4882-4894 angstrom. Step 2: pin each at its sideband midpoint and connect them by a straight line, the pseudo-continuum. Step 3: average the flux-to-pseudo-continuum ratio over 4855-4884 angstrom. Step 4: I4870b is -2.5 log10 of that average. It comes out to -0.11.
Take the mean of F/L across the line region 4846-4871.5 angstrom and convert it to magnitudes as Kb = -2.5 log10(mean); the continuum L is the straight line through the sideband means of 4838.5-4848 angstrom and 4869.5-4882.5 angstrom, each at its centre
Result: -0.08 mag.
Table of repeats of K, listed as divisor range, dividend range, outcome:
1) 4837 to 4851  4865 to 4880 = 0.92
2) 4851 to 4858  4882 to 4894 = 1.16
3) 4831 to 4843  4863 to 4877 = 0.90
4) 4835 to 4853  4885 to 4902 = 1.05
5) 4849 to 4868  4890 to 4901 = 0.91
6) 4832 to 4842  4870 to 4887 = 0.96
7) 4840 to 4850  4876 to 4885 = 0.97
